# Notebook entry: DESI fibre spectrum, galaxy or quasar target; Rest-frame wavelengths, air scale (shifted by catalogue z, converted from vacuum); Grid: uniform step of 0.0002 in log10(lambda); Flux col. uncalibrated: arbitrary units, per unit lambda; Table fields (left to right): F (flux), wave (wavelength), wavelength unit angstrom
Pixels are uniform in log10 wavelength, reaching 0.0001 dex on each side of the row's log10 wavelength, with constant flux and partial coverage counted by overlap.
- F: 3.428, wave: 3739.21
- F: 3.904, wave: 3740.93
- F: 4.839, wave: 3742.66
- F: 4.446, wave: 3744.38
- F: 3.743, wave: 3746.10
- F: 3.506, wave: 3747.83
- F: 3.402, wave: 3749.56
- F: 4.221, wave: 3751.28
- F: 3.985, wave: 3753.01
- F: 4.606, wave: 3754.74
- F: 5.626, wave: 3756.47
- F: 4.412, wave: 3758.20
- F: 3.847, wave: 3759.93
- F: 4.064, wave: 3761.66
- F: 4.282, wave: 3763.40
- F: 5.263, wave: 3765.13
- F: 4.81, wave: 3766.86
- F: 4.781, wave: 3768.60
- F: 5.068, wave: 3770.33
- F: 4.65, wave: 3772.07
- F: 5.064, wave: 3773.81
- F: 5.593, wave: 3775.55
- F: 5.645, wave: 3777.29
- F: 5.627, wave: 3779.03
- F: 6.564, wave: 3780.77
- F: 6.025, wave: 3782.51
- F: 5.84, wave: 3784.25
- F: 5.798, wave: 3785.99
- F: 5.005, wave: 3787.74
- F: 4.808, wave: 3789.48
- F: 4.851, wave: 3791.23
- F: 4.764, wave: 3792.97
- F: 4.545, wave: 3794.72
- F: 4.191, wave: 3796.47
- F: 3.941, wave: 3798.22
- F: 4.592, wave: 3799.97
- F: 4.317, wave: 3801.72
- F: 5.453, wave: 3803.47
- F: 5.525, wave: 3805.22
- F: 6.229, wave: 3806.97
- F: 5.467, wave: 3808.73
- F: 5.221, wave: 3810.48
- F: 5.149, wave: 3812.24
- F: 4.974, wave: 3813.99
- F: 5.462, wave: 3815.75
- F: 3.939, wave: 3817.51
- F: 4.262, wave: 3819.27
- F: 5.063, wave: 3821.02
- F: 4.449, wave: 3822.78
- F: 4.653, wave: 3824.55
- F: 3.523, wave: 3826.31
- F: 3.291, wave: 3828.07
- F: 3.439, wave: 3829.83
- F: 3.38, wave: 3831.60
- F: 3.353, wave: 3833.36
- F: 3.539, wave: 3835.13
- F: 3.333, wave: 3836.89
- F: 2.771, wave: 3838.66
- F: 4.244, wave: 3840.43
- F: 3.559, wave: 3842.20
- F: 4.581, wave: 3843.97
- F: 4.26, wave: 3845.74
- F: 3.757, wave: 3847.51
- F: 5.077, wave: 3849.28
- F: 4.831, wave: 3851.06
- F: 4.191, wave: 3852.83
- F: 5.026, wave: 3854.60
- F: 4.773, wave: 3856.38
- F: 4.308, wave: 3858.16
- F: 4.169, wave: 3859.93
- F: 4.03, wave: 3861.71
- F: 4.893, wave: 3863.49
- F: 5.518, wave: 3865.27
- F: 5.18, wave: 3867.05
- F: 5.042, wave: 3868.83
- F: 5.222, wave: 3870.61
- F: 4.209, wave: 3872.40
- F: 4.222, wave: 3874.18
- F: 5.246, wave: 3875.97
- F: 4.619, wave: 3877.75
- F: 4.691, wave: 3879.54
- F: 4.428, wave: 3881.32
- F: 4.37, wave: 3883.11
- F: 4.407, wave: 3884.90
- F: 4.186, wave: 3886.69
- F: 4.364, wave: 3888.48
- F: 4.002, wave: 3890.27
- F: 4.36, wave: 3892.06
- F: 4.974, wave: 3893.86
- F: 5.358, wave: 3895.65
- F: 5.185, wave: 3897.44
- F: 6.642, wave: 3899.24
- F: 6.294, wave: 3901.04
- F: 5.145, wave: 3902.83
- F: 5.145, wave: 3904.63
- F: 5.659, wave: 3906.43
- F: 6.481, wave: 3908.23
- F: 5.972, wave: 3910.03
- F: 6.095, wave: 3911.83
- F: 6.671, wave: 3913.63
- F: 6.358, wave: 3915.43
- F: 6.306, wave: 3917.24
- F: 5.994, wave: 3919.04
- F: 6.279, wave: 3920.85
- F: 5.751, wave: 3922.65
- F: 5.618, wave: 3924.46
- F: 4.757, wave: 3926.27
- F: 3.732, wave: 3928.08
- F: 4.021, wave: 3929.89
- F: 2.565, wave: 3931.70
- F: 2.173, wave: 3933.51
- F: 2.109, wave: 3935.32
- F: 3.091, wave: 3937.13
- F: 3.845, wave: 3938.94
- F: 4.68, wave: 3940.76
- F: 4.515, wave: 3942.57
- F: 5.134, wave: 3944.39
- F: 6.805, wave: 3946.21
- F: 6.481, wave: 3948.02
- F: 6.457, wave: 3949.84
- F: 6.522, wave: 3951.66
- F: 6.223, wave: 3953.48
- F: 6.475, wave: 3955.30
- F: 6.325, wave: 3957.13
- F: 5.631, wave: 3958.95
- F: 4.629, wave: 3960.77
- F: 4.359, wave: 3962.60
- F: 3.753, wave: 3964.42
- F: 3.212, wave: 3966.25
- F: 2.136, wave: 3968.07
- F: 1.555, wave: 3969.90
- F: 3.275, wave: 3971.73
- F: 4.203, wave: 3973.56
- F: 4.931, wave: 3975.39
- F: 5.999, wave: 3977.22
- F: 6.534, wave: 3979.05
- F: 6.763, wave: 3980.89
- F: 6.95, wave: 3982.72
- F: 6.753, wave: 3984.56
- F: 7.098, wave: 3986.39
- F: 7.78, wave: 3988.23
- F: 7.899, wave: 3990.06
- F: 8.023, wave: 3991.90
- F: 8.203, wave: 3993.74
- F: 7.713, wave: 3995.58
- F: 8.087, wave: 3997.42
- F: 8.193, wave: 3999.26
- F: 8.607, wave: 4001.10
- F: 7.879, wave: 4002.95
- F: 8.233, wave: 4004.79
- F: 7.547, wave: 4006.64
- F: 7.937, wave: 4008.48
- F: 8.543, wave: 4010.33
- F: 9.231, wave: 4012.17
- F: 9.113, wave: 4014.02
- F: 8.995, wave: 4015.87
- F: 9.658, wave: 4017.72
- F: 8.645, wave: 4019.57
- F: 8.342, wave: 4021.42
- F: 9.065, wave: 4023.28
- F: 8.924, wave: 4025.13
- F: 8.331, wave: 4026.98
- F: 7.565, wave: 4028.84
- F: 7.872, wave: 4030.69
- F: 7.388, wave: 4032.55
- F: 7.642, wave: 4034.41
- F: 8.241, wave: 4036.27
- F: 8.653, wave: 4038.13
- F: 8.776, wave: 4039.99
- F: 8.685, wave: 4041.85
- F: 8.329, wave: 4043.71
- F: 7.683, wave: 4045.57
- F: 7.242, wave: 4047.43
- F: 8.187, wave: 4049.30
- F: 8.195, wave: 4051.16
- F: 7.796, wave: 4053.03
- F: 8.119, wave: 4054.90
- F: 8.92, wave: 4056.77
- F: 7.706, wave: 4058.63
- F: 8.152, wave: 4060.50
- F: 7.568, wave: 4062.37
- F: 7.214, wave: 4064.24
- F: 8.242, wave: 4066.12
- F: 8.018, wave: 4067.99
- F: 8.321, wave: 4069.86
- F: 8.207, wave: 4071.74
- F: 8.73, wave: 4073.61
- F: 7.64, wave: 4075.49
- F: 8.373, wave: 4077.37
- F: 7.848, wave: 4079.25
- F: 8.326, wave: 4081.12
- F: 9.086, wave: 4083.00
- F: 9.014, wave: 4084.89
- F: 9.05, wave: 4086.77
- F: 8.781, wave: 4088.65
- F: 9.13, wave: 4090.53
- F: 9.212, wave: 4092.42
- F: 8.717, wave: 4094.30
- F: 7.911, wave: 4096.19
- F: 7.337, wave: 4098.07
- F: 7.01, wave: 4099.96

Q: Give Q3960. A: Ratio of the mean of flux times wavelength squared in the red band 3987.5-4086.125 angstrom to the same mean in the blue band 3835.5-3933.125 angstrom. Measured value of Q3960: 1.8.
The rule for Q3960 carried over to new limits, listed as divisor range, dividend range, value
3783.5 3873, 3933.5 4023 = 1.51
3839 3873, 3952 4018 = 1.55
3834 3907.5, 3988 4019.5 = 1.93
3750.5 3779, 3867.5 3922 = 1.18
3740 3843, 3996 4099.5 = 2.06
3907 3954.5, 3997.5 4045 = 1.70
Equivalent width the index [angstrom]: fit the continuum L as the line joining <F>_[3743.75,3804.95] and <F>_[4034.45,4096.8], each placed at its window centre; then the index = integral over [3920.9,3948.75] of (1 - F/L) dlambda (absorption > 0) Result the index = 9.6 angstrom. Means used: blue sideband 4.79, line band 4.4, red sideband 8.3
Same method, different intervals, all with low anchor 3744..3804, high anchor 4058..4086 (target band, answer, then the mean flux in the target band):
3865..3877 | 2.0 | 4.91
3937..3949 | 2.9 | 5.07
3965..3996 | 6.0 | 5.78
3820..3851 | 8.8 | 3.93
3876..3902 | 5.3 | 4.86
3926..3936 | 5.2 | 3.15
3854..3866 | 2.3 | 4.65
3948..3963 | 2.0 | 5.91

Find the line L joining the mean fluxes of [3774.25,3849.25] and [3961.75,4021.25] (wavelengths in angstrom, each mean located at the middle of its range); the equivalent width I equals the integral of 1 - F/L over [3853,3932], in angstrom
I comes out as 7.98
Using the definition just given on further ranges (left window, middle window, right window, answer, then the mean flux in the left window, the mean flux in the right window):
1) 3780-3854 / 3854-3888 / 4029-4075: 4.5 angstrom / 4.57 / 8.07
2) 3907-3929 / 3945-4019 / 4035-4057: 4.6 angstrom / 5.83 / 8.2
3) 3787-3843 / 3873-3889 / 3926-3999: 1.1 angstrom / 4.41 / 5.32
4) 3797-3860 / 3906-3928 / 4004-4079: 0.2 angstrom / 4.39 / 8.25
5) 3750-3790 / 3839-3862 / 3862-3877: 2.7 angstrom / 5.01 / 4.9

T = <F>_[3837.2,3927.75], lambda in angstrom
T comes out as 4.97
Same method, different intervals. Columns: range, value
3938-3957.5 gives 5.75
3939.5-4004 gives 5.99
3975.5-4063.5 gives 8.01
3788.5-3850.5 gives 4.4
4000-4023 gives 8.57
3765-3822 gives 5.1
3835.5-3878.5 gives 4.45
